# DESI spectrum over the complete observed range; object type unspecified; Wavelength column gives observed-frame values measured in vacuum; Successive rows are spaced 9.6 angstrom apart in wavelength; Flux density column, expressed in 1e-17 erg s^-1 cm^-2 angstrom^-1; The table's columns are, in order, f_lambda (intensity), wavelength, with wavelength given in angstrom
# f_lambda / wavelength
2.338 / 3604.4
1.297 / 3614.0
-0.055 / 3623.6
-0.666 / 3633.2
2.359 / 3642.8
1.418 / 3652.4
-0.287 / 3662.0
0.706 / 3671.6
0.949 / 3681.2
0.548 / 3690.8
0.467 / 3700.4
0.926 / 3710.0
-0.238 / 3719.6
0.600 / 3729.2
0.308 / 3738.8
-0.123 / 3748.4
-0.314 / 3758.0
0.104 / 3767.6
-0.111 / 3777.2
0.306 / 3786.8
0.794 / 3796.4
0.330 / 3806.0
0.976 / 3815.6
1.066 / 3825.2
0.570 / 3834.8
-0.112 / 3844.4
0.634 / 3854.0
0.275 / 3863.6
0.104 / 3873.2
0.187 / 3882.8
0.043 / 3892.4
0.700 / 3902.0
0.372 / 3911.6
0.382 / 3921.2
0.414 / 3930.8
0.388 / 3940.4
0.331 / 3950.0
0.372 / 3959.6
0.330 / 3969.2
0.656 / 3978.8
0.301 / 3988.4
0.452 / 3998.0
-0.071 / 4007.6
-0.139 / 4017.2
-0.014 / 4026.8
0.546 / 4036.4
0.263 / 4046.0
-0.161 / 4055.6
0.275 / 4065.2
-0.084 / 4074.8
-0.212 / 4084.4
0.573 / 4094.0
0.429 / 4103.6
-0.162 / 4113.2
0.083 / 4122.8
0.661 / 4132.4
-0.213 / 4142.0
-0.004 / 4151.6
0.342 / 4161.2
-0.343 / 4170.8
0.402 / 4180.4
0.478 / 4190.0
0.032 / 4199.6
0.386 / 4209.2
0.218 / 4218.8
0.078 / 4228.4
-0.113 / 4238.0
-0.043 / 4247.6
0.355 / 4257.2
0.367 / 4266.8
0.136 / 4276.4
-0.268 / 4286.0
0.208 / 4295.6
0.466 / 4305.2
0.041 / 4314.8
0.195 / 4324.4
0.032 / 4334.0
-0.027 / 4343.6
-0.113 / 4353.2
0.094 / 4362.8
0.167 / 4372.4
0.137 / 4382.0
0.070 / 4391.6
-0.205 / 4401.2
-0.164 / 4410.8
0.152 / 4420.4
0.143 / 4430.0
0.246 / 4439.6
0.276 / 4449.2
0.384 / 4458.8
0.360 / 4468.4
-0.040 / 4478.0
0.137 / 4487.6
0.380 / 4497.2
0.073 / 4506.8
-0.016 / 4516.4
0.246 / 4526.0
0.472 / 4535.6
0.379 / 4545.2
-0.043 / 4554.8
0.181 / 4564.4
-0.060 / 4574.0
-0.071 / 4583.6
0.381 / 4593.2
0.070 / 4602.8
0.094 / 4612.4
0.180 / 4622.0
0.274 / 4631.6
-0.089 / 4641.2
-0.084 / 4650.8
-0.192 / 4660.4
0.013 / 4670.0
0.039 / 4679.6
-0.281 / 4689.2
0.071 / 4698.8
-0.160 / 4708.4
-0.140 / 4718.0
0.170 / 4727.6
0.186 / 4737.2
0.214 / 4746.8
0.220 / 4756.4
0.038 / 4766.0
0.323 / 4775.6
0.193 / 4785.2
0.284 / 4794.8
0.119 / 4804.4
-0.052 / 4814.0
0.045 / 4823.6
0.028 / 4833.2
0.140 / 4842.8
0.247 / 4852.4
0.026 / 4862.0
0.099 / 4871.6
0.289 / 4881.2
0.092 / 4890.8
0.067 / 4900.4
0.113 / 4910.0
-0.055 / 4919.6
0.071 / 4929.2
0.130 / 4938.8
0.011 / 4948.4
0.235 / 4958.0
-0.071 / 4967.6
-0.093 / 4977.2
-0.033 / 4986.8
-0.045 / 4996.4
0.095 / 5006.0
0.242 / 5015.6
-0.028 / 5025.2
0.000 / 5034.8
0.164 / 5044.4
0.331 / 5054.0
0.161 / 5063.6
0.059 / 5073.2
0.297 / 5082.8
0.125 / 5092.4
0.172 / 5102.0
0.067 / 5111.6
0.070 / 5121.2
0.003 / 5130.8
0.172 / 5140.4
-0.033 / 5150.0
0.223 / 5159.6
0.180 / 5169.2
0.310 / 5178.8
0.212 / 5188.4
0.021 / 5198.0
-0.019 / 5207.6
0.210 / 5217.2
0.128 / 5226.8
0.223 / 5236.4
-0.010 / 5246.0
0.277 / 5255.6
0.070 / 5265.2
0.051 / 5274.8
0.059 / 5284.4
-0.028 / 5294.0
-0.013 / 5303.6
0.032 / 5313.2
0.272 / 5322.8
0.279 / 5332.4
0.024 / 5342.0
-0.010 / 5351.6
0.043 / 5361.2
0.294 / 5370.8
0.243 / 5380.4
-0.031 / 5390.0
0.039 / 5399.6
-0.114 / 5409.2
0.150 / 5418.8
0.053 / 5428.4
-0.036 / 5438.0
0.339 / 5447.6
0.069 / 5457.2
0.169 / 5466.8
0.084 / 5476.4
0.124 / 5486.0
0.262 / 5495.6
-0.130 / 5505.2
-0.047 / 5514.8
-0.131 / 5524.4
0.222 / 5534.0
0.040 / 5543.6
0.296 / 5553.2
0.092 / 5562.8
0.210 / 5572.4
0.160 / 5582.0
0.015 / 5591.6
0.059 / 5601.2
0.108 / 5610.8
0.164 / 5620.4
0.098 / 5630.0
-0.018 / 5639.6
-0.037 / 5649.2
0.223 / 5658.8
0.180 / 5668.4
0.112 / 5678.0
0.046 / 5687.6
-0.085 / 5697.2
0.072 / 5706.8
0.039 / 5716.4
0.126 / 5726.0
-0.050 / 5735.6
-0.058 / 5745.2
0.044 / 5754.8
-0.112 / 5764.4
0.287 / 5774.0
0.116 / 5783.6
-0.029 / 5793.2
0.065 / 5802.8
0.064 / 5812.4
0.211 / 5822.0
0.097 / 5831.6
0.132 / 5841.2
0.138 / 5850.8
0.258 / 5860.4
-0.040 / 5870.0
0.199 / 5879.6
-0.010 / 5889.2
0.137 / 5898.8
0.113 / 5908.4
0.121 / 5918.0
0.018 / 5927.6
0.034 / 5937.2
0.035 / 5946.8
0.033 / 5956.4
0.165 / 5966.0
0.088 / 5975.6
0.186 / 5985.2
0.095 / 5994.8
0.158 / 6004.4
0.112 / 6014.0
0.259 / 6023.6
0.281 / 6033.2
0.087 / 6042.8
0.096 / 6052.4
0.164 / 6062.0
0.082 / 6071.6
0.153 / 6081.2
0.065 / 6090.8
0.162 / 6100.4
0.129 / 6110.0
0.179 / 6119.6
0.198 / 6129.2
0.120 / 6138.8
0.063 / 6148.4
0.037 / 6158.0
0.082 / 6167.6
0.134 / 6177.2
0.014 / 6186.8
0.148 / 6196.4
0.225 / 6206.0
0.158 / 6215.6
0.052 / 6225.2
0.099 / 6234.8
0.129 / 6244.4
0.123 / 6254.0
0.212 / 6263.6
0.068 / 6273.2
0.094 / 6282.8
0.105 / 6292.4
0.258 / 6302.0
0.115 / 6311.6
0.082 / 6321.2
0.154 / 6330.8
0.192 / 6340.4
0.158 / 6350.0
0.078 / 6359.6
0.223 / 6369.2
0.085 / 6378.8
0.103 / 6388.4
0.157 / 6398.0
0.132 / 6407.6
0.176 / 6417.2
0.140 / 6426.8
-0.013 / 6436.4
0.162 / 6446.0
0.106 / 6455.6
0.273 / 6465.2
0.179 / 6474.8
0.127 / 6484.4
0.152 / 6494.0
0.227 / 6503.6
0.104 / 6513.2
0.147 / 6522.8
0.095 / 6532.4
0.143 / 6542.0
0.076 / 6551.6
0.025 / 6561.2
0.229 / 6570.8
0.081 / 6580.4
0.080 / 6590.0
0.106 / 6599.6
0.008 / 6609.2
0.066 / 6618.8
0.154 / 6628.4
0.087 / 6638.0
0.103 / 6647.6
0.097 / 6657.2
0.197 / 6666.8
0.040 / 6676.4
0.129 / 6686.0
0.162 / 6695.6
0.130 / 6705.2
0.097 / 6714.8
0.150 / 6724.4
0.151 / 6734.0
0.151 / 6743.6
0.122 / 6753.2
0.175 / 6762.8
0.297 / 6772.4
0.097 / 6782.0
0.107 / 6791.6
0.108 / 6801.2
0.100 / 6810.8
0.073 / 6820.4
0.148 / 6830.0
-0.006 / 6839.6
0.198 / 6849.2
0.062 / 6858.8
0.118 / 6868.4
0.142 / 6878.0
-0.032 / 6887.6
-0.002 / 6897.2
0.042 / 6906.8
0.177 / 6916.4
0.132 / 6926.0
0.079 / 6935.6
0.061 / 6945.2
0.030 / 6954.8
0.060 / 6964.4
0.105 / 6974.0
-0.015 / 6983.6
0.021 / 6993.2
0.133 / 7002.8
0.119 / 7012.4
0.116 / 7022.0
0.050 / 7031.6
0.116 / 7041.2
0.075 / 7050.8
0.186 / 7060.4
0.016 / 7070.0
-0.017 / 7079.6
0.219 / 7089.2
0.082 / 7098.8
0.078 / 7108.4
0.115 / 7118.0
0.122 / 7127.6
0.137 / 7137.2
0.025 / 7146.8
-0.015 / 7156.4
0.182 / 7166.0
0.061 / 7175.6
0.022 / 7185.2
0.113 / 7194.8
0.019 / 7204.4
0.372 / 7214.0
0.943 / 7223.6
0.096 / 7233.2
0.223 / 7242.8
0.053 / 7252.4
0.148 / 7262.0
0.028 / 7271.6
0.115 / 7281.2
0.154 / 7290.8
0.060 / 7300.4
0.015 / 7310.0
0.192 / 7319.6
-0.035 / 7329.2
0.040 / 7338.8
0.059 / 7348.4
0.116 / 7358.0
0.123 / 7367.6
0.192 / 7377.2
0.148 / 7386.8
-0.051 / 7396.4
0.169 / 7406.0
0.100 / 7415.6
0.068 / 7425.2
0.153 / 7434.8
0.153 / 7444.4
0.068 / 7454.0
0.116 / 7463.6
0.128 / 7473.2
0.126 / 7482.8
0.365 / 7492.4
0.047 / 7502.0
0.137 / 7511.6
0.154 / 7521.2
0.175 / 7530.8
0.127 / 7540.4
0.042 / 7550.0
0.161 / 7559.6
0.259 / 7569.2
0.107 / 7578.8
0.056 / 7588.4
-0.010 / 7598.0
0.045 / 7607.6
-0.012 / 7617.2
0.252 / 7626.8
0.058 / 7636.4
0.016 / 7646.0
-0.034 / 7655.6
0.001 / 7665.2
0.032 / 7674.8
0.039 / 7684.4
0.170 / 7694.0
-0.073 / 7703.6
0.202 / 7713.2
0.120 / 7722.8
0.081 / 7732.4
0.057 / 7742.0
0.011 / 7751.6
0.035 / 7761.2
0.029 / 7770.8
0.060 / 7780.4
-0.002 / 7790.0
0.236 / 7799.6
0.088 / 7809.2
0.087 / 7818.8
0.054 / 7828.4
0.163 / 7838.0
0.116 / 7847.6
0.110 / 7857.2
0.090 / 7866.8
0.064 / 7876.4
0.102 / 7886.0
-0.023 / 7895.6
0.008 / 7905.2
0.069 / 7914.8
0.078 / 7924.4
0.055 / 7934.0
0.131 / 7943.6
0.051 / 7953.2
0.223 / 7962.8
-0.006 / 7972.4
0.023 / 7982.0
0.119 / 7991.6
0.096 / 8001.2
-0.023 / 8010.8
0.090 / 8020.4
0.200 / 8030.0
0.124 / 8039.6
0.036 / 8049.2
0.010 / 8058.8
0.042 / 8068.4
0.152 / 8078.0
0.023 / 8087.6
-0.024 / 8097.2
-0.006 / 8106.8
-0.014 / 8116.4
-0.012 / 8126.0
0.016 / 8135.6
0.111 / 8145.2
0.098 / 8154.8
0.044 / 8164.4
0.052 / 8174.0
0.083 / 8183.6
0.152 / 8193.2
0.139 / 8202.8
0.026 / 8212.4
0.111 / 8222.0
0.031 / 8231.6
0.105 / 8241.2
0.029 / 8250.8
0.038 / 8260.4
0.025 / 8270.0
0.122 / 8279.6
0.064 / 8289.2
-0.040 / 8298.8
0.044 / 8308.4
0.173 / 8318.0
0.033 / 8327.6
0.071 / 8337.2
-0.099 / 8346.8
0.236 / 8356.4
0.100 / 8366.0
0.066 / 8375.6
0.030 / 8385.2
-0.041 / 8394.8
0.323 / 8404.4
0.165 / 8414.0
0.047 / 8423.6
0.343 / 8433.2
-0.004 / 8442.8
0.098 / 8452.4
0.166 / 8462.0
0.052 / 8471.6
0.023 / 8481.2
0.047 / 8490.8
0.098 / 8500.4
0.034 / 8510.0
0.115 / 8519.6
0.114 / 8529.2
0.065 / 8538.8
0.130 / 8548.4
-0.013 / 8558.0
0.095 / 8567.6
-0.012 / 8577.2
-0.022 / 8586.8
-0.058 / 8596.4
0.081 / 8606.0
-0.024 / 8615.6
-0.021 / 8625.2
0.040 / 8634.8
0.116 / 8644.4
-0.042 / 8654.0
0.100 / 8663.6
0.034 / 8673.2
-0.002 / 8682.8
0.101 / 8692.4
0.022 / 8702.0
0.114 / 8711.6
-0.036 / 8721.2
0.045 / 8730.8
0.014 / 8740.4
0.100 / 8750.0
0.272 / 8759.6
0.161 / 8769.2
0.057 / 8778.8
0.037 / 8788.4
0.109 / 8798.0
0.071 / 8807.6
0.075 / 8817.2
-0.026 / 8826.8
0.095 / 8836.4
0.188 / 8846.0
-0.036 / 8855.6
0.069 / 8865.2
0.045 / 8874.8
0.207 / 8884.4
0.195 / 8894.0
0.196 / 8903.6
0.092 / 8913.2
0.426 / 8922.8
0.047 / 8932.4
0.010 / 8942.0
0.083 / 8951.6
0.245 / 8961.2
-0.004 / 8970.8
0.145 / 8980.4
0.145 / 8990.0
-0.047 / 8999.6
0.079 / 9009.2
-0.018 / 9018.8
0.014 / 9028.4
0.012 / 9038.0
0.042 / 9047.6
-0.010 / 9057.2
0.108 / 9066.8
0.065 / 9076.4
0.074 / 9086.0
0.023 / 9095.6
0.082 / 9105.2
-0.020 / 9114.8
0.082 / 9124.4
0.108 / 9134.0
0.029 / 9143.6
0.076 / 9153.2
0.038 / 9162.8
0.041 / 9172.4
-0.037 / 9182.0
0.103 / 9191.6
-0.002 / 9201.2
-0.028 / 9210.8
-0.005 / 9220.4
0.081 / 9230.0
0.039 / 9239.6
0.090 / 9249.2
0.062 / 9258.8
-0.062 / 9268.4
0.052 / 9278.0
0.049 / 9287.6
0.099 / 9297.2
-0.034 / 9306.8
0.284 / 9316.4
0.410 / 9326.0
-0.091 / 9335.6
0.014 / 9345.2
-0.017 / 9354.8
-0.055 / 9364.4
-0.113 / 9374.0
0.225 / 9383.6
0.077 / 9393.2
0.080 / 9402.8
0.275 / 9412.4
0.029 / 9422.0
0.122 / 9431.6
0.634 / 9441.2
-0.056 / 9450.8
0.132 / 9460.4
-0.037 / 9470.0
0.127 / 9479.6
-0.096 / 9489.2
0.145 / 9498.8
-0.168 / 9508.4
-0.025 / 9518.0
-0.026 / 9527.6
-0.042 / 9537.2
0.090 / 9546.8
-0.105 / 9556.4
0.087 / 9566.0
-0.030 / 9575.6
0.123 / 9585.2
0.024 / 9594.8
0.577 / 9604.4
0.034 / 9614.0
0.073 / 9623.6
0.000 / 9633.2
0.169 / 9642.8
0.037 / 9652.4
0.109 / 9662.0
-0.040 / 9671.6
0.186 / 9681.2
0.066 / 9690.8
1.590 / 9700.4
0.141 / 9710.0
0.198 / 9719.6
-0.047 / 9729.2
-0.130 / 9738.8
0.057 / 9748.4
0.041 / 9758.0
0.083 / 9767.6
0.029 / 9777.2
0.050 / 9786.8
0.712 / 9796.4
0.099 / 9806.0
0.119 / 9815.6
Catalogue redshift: 0.94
